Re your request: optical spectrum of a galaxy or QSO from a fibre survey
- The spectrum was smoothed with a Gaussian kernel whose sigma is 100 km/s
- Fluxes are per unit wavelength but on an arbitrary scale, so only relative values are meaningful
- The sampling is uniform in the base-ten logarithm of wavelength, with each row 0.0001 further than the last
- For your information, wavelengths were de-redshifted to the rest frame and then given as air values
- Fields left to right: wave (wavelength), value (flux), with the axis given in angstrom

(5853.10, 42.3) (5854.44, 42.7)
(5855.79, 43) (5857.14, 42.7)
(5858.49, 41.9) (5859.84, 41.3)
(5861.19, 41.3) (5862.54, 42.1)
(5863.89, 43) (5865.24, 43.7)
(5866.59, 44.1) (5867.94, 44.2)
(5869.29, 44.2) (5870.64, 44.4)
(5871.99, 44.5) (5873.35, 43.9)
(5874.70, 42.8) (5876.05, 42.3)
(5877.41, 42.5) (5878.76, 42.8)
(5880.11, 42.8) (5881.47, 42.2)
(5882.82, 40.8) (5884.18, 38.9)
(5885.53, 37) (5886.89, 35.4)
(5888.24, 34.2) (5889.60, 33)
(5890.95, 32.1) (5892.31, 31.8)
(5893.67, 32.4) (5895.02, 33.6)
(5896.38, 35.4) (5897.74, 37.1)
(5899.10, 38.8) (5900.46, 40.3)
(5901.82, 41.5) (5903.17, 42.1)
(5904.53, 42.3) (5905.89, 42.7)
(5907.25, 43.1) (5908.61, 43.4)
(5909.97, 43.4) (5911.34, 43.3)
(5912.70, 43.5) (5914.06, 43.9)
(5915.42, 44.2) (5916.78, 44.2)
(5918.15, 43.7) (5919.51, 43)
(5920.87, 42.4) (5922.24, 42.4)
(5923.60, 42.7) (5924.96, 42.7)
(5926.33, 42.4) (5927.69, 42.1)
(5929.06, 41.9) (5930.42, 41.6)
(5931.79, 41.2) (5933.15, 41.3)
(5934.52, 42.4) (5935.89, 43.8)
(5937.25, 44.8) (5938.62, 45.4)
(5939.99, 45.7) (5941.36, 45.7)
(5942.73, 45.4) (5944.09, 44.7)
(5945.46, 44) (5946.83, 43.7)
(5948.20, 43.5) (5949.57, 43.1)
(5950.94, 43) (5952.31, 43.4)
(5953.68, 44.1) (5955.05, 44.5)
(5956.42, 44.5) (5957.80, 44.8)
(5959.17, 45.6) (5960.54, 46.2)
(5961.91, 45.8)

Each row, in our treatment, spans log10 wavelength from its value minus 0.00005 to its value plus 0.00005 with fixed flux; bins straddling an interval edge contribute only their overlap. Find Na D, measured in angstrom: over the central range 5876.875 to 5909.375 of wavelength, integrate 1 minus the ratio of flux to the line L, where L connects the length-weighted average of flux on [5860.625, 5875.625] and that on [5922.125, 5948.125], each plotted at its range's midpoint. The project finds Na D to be 3.6 angstrom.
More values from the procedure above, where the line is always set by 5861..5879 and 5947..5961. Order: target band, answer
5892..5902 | 1.7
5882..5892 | 1.8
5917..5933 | 0.6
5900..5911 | 0.3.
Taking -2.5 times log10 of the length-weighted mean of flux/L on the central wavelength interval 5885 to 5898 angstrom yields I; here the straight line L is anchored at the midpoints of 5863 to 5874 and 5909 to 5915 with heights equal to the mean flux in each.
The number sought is 0.27 mag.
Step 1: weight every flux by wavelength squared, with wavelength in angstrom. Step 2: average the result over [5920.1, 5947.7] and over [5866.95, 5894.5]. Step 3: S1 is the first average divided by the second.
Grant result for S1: 1.11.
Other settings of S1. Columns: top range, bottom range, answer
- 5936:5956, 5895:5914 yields 1.09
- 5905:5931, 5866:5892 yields 1.08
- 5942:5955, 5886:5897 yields 1.34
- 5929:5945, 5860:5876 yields 1.03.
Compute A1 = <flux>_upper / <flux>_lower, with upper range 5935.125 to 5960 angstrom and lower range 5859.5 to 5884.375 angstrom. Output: 1.0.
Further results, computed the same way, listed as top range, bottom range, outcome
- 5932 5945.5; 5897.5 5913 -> 1.06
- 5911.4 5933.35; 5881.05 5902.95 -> 1.17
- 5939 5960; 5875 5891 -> 1.14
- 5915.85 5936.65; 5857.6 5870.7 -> 0.99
